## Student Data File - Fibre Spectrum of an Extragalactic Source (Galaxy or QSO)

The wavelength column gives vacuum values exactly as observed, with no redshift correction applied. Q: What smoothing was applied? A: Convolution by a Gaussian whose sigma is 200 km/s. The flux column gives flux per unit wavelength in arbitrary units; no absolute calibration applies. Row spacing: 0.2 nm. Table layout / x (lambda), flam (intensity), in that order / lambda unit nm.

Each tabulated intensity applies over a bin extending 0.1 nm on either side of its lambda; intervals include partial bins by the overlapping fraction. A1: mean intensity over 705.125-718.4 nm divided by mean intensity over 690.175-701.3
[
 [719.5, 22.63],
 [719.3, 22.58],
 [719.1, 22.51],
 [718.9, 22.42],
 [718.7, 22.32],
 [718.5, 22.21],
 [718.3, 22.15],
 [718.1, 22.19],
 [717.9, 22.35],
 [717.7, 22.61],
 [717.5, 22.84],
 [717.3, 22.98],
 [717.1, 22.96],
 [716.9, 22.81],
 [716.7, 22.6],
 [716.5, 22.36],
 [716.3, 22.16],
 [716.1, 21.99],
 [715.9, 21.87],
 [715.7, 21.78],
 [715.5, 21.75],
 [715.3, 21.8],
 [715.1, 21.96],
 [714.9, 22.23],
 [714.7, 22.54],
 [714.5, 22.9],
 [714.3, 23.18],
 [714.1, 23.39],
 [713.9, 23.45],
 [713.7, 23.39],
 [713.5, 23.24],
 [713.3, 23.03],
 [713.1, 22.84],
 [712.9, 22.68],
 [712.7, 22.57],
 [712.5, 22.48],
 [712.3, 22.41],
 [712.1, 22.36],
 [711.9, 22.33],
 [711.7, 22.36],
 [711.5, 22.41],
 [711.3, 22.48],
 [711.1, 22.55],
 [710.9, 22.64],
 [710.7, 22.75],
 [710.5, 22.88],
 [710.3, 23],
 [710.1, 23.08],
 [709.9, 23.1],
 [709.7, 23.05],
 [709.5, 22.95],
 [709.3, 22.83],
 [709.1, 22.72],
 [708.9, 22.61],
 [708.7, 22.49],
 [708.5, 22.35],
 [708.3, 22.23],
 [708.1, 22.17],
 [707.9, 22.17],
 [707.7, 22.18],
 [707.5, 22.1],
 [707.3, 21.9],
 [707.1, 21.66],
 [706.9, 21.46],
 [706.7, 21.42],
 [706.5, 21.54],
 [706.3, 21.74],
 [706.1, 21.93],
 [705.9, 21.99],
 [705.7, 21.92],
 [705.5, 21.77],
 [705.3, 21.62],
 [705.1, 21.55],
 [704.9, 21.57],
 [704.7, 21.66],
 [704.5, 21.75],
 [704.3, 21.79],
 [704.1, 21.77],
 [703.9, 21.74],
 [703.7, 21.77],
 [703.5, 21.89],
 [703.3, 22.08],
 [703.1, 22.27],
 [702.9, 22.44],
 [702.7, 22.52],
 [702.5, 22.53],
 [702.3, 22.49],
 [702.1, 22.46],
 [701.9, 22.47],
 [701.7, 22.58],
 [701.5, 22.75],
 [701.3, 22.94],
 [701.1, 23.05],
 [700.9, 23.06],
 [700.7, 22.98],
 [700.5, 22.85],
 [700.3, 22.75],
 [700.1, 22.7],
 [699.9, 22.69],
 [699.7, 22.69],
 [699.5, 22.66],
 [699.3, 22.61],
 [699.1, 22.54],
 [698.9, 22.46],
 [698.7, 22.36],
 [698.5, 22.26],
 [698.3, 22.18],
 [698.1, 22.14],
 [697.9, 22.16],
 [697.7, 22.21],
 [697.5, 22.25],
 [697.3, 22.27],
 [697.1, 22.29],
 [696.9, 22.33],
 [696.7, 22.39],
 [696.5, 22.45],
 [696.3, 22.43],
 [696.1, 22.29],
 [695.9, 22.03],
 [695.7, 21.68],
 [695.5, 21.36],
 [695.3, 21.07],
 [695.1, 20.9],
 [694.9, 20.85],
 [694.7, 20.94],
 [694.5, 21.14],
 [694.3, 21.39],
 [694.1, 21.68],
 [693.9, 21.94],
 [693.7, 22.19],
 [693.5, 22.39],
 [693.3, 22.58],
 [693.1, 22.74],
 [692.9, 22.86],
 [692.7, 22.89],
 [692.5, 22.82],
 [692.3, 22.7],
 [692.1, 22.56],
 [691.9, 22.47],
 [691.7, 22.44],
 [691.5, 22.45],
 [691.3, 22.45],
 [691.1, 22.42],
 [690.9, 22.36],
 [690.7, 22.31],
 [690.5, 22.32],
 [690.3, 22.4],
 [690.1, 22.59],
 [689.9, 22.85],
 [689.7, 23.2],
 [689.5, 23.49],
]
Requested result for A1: 1.0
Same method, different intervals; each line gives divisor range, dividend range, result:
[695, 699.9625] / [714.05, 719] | 1.01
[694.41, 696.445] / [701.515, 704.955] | 1.03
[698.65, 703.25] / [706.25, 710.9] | 0.99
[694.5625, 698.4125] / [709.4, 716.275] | 1.03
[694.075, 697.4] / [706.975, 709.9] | 1.03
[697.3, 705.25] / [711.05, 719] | 1.01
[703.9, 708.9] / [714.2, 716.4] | 1.01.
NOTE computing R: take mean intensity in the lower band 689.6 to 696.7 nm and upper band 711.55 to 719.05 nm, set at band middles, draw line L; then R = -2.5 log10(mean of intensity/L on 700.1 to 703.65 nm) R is -0.01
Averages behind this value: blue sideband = 22.2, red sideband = 22.5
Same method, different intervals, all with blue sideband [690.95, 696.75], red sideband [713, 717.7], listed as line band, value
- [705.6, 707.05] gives 0.03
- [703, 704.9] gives 0.02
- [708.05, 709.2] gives 0.00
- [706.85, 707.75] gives 0.03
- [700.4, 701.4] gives -0.03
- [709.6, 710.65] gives -0.03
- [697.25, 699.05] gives 0.00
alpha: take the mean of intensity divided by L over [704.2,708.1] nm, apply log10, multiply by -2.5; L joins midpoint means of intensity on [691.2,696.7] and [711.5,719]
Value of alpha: 0.03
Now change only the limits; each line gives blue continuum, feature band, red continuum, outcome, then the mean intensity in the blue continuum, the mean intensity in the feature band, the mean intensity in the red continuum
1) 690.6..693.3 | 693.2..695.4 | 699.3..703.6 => 0.05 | 22.6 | 21.6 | 22.6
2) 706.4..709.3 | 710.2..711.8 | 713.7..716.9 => -0.02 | 22.1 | 22.6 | 22.4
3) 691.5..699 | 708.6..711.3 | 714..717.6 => -0.02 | 22.1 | 22.8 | 22.5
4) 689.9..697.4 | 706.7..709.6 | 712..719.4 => 0.01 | 22.2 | 22.2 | 22.5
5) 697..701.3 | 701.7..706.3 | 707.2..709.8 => 0.02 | 22.5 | 22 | 22.4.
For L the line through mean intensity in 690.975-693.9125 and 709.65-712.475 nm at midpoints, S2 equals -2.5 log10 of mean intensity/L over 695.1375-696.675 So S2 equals 0.03 mag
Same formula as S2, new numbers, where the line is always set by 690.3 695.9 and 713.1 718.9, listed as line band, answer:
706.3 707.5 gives 0.03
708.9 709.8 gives -0.02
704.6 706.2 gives 0.03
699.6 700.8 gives -0.03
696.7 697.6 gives -0.01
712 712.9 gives 0.00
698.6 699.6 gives -0.02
